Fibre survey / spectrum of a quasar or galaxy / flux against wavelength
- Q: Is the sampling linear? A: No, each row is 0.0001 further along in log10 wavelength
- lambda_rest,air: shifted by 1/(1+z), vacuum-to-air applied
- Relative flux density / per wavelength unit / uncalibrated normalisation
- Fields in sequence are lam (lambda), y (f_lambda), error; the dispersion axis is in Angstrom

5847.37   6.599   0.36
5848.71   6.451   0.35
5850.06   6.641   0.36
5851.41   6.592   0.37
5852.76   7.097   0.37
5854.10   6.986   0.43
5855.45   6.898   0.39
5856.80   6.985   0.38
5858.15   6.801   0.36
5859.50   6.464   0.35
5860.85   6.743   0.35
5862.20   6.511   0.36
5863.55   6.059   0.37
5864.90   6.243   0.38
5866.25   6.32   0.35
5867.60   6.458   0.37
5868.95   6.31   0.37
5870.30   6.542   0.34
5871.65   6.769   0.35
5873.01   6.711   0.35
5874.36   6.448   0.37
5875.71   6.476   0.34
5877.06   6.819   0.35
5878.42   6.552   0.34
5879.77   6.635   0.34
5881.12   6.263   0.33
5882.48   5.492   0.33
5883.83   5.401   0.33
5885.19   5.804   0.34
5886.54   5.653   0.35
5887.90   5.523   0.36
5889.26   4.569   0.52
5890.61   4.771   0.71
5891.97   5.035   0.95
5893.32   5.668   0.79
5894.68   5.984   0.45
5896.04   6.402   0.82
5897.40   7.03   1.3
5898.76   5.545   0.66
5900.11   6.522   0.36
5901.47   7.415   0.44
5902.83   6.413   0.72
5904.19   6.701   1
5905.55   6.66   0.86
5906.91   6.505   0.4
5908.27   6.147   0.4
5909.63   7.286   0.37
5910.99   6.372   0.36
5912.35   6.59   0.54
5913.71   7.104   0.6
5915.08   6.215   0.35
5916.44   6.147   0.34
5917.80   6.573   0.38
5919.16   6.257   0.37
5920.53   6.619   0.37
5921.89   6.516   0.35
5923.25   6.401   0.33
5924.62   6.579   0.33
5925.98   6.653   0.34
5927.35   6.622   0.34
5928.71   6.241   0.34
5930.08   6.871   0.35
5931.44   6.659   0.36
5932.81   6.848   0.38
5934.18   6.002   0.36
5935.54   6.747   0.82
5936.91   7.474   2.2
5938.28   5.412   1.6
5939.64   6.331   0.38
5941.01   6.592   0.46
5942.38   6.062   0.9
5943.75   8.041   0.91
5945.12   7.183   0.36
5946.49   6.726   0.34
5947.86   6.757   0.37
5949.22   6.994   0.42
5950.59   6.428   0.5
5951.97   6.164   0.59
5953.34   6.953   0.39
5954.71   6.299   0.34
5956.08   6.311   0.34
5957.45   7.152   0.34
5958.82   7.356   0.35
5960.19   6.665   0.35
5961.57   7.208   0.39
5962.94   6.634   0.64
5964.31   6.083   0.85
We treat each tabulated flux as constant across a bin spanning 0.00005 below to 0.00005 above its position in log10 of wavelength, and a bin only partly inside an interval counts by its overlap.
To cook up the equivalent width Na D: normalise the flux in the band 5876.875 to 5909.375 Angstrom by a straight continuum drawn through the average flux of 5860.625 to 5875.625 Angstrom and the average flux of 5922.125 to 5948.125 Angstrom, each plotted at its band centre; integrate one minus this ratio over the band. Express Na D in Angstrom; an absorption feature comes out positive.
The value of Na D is 2.3 Angstrom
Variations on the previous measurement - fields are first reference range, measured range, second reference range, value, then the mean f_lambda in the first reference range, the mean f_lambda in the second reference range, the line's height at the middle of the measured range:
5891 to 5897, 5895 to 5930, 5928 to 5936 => -2.2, 5.78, 6.56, 6.16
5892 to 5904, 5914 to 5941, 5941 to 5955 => 0.3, 6.32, 6.76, 6.58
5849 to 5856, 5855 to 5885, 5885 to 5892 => -2.1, 6.82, 5.2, 6.03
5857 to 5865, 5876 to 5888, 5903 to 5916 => 0.9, 6.51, 6.6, 6.55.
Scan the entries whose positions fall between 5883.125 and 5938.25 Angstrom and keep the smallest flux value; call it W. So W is 4.569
